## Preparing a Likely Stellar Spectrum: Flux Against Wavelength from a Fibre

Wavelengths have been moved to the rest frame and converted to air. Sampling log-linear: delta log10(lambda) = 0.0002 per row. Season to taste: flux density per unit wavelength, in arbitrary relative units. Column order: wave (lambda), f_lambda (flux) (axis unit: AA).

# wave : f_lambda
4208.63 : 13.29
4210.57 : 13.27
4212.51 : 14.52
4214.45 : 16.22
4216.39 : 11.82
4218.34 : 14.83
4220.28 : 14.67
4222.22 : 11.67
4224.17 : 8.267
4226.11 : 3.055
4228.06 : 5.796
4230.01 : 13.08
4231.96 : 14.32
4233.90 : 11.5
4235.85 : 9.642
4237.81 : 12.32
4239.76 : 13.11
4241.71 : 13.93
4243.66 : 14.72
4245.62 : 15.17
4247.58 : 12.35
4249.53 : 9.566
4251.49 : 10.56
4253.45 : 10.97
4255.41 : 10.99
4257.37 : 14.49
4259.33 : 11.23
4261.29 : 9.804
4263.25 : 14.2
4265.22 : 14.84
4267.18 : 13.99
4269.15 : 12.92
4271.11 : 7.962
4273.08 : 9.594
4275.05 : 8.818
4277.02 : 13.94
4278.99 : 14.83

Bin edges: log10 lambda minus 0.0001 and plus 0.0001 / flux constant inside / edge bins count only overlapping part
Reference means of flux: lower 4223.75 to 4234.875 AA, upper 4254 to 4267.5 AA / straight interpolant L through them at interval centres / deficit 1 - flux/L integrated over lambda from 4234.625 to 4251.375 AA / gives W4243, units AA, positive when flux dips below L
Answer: -2.6 AA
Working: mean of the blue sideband 9.4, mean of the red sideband 12.7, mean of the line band 12.5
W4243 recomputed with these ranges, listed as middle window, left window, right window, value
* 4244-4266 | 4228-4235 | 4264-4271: 0.82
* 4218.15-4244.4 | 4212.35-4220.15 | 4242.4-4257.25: 3.89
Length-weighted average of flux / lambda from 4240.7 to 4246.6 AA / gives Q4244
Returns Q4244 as 14.6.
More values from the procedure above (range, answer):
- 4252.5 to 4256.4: 11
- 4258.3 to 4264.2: 11.8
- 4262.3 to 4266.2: 14.5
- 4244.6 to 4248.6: 13.7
